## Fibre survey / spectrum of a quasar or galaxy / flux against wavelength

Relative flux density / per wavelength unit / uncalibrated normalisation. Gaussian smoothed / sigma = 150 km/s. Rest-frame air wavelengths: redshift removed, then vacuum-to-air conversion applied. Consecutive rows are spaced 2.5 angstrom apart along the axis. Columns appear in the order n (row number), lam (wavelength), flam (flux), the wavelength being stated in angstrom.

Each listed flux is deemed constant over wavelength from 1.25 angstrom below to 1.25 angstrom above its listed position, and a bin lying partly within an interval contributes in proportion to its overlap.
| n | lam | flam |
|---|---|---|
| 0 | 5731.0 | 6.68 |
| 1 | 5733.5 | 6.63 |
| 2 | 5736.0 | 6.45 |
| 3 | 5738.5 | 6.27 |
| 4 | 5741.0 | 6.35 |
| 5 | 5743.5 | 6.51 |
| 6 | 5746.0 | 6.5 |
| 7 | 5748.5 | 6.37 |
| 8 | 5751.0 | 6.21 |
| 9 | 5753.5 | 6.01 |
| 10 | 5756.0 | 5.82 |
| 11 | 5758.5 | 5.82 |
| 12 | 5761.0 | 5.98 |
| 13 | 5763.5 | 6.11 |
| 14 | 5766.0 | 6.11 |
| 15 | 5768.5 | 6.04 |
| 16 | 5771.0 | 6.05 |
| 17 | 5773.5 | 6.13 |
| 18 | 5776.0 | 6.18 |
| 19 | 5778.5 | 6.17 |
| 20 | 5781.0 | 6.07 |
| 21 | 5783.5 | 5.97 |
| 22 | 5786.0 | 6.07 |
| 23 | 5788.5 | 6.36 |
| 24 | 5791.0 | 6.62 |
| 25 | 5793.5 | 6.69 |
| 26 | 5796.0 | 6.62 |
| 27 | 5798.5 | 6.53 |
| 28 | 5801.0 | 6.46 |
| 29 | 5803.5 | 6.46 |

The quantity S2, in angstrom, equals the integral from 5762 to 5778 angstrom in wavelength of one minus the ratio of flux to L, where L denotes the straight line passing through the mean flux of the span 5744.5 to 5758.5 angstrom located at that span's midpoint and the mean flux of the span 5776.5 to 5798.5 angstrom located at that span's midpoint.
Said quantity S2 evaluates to 0.4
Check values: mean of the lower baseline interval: 6.16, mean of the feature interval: 6.1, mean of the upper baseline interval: 6.33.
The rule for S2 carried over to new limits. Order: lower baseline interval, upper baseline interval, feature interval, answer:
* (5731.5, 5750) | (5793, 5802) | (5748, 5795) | 2.65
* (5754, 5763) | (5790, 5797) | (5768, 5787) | 0.65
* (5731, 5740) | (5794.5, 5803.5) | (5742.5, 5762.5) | 1.06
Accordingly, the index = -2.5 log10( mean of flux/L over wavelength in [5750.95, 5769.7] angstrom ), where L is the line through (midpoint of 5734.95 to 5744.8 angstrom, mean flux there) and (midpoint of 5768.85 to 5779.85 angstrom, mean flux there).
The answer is 0.04 mag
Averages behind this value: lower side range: 6.39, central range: 6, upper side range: 6.12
